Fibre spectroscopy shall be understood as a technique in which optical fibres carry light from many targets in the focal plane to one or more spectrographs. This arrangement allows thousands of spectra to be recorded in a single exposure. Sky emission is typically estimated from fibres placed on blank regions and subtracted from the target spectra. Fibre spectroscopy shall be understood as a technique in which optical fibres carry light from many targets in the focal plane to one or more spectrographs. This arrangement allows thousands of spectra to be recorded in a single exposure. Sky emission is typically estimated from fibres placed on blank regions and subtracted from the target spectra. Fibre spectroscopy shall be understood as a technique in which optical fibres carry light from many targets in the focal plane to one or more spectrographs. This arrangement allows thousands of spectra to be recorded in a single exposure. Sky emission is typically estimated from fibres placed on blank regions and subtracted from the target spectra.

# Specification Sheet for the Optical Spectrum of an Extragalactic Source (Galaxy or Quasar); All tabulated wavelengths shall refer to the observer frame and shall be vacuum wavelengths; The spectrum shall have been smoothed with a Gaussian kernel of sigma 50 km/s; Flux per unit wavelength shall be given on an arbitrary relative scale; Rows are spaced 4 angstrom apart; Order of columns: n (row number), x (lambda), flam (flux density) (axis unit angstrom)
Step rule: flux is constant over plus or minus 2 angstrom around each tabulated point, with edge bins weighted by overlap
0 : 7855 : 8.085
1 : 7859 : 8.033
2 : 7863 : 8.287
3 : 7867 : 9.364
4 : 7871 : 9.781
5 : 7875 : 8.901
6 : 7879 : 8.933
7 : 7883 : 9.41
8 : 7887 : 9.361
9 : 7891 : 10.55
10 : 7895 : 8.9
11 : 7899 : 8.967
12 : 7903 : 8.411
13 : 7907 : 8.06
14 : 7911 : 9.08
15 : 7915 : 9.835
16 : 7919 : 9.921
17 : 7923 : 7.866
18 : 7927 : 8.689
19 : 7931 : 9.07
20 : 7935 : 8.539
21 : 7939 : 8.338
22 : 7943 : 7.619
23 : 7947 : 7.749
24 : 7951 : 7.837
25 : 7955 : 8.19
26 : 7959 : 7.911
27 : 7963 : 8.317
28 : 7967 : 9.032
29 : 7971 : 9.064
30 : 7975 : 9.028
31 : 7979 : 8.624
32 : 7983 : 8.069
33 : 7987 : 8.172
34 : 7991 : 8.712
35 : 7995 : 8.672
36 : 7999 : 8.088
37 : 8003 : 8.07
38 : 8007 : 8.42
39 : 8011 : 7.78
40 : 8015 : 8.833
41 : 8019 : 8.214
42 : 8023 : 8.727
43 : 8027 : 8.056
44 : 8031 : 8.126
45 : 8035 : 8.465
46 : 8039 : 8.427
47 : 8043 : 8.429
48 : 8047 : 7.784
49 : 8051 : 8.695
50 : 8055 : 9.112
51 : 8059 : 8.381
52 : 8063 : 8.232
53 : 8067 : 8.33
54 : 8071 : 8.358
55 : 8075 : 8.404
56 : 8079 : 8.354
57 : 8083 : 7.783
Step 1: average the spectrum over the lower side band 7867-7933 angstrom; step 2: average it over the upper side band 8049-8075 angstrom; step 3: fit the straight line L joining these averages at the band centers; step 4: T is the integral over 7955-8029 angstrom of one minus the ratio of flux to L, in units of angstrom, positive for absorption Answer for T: 2.9 angstrom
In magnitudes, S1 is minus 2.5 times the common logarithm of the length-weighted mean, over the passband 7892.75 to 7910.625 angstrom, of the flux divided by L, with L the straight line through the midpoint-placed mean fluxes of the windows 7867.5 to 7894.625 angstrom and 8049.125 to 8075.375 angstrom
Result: 0.08 mag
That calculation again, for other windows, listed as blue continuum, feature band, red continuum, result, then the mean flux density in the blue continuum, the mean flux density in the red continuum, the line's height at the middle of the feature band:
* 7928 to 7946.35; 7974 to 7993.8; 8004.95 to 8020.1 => -0.02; 8.36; 8.32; 8.33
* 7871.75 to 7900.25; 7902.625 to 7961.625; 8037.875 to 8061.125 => 0.08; 9.32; 8.47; 9.08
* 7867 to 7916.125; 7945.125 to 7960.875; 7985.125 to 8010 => 0.10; 9.18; 8.33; 8.69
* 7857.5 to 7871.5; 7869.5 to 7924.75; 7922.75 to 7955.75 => -0.07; 8.8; 8.23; 8.55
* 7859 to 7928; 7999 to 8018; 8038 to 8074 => 0.04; 9.05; 8.42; 8.6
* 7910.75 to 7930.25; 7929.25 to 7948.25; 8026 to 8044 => 0.09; 9.08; 8.31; 8.95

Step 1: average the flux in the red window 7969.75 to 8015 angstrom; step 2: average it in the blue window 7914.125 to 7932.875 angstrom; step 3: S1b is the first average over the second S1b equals 0.9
